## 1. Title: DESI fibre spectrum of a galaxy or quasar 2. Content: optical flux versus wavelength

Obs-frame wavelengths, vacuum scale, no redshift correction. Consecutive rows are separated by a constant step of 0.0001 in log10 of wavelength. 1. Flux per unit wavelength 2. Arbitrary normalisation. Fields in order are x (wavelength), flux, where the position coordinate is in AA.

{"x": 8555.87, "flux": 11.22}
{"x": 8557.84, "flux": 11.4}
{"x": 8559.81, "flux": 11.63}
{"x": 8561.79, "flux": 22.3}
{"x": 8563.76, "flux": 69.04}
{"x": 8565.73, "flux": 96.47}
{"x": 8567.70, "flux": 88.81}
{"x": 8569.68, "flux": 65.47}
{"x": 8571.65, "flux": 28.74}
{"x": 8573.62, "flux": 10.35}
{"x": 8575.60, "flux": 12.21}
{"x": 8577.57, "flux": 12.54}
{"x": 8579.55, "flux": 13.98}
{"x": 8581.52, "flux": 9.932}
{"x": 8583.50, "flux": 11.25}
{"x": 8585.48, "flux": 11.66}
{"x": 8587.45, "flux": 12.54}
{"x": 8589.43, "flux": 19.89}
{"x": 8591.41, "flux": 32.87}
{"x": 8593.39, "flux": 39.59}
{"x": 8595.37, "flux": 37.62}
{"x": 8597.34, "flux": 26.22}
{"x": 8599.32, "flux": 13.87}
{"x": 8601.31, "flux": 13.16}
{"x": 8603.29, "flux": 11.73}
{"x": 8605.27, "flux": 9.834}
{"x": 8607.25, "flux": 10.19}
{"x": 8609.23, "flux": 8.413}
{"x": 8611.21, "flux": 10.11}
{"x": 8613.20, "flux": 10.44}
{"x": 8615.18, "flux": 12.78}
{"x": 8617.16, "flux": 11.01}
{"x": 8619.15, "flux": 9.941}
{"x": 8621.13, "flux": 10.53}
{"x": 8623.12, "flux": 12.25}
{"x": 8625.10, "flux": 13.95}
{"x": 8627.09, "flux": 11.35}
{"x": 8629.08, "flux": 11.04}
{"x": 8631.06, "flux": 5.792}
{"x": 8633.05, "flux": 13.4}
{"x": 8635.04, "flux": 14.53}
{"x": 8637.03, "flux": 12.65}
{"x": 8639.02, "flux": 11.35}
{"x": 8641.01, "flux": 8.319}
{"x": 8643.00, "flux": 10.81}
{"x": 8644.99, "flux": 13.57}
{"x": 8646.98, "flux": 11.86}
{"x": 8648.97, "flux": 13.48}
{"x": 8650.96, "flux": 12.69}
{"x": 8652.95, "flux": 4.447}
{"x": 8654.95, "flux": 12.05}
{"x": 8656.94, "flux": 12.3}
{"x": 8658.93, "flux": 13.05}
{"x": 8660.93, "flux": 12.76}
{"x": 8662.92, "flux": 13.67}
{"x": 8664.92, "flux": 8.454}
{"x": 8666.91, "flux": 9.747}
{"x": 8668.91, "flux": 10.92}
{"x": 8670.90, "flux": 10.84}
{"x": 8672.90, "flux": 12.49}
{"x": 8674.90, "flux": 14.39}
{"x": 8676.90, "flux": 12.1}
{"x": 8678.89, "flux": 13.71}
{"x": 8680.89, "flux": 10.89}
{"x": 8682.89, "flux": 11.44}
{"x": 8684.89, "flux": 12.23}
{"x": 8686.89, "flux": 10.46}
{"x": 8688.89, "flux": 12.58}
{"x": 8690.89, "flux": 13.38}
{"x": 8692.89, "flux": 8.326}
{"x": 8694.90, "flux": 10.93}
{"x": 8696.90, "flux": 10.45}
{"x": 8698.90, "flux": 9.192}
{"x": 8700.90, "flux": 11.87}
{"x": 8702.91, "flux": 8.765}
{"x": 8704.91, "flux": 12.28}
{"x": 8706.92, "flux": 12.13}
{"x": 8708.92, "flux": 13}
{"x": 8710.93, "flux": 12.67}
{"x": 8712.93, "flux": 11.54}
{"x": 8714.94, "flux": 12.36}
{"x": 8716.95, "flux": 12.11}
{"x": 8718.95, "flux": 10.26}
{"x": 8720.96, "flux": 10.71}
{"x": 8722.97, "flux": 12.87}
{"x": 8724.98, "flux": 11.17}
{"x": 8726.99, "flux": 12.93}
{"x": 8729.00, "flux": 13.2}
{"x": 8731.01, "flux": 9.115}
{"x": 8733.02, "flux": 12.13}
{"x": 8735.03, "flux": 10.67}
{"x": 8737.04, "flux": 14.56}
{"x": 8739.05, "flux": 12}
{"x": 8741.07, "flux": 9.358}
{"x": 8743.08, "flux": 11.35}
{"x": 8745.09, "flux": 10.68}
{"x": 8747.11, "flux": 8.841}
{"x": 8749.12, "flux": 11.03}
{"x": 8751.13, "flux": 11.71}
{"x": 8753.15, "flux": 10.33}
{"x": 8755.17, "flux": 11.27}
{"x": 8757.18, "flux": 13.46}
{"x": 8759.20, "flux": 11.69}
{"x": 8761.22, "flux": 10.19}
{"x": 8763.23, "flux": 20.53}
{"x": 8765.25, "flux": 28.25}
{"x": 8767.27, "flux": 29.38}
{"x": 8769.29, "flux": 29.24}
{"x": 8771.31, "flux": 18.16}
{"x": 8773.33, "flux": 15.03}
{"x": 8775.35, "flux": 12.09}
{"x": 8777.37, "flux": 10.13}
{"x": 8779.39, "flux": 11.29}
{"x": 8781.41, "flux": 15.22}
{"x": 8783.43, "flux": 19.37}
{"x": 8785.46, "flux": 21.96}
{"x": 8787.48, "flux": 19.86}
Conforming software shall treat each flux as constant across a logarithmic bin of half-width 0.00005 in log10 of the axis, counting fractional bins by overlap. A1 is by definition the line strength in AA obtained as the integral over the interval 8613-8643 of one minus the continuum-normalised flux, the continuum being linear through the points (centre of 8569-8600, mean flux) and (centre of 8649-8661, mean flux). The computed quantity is 7.9 AA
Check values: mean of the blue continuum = 22.1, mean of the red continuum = 11.3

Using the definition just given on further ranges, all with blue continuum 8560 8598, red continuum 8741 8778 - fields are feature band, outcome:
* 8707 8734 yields 10.0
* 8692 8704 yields 6.3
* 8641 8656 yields 8.5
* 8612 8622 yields 6.2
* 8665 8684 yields 9.4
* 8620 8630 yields 5.8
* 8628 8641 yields 7.6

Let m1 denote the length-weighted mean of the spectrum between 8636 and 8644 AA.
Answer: 10.8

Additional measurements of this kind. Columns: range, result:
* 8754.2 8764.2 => 13.4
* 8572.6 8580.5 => 12.3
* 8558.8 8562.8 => 17.2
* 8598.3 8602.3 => 13.6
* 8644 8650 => 13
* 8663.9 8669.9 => 9.71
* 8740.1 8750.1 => 10.3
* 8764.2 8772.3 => 26.2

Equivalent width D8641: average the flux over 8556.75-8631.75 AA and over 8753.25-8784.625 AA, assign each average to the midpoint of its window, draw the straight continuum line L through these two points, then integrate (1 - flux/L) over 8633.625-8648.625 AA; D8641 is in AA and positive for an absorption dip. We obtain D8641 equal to 6.2 AA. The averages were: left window 21.9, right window 16.9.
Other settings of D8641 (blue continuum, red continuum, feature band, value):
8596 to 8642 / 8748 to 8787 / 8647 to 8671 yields 3.6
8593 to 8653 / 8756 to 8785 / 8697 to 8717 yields 5.3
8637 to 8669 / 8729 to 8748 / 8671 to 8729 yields -2.7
